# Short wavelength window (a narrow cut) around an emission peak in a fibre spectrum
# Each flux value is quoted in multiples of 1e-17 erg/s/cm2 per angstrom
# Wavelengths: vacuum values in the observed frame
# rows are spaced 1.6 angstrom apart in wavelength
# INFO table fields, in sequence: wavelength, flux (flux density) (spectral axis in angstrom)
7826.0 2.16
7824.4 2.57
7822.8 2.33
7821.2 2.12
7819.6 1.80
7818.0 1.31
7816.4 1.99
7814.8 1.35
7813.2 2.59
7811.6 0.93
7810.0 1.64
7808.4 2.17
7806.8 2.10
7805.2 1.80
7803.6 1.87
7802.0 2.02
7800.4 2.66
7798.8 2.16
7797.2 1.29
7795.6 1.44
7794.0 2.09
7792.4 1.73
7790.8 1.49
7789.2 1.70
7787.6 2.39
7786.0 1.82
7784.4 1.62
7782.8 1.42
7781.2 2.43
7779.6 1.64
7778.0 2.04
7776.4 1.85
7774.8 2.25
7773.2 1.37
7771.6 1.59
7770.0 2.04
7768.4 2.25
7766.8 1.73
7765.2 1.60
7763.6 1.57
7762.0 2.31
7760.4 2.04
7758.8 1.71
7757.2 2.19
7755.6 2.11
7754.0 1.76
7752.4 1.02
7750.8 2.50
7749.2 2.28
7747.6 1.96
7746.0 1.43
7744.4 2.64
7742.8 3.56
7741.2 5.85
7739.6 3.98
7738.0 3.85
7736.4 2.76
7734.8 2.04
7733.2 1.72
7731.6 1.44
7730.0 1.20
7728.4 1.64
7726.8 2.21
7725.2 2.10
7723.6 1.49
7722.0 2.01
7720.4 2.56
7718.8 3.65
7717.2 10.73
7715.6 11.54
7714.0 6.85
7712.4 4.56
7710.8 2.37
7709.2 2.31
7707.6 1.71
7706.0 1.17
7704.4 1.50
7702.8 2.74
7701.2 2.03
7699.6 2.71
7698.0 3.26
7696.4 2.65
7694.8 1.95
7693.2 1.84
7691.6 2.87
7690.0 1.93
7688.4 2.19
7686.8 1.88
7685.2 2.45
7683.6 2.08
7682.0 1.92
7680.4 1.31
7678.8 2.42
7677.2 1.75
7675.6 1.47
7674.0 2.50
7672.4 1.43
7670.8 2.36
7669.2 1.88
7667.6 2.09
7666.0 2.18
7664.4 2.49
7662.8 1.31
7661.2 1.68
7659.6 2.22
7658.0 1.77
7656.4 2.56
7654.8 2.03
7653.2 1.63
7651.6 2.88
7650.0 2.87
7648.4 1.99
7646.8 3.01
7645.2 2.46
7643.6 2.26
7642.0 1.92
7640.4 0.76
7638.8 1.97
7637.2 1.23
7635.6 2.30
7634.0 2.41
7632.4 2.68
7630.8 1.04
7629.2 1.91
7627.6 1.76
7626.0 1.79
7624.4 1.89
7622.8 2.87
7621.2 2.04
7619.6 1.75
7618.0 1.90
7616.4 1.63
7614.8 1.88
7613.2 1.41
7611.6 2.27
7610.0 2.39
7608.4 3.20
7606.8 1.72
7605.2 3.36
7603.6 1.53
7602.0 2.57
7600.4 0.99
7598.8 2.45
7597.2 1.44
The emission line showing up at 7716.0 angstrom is H-alpha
